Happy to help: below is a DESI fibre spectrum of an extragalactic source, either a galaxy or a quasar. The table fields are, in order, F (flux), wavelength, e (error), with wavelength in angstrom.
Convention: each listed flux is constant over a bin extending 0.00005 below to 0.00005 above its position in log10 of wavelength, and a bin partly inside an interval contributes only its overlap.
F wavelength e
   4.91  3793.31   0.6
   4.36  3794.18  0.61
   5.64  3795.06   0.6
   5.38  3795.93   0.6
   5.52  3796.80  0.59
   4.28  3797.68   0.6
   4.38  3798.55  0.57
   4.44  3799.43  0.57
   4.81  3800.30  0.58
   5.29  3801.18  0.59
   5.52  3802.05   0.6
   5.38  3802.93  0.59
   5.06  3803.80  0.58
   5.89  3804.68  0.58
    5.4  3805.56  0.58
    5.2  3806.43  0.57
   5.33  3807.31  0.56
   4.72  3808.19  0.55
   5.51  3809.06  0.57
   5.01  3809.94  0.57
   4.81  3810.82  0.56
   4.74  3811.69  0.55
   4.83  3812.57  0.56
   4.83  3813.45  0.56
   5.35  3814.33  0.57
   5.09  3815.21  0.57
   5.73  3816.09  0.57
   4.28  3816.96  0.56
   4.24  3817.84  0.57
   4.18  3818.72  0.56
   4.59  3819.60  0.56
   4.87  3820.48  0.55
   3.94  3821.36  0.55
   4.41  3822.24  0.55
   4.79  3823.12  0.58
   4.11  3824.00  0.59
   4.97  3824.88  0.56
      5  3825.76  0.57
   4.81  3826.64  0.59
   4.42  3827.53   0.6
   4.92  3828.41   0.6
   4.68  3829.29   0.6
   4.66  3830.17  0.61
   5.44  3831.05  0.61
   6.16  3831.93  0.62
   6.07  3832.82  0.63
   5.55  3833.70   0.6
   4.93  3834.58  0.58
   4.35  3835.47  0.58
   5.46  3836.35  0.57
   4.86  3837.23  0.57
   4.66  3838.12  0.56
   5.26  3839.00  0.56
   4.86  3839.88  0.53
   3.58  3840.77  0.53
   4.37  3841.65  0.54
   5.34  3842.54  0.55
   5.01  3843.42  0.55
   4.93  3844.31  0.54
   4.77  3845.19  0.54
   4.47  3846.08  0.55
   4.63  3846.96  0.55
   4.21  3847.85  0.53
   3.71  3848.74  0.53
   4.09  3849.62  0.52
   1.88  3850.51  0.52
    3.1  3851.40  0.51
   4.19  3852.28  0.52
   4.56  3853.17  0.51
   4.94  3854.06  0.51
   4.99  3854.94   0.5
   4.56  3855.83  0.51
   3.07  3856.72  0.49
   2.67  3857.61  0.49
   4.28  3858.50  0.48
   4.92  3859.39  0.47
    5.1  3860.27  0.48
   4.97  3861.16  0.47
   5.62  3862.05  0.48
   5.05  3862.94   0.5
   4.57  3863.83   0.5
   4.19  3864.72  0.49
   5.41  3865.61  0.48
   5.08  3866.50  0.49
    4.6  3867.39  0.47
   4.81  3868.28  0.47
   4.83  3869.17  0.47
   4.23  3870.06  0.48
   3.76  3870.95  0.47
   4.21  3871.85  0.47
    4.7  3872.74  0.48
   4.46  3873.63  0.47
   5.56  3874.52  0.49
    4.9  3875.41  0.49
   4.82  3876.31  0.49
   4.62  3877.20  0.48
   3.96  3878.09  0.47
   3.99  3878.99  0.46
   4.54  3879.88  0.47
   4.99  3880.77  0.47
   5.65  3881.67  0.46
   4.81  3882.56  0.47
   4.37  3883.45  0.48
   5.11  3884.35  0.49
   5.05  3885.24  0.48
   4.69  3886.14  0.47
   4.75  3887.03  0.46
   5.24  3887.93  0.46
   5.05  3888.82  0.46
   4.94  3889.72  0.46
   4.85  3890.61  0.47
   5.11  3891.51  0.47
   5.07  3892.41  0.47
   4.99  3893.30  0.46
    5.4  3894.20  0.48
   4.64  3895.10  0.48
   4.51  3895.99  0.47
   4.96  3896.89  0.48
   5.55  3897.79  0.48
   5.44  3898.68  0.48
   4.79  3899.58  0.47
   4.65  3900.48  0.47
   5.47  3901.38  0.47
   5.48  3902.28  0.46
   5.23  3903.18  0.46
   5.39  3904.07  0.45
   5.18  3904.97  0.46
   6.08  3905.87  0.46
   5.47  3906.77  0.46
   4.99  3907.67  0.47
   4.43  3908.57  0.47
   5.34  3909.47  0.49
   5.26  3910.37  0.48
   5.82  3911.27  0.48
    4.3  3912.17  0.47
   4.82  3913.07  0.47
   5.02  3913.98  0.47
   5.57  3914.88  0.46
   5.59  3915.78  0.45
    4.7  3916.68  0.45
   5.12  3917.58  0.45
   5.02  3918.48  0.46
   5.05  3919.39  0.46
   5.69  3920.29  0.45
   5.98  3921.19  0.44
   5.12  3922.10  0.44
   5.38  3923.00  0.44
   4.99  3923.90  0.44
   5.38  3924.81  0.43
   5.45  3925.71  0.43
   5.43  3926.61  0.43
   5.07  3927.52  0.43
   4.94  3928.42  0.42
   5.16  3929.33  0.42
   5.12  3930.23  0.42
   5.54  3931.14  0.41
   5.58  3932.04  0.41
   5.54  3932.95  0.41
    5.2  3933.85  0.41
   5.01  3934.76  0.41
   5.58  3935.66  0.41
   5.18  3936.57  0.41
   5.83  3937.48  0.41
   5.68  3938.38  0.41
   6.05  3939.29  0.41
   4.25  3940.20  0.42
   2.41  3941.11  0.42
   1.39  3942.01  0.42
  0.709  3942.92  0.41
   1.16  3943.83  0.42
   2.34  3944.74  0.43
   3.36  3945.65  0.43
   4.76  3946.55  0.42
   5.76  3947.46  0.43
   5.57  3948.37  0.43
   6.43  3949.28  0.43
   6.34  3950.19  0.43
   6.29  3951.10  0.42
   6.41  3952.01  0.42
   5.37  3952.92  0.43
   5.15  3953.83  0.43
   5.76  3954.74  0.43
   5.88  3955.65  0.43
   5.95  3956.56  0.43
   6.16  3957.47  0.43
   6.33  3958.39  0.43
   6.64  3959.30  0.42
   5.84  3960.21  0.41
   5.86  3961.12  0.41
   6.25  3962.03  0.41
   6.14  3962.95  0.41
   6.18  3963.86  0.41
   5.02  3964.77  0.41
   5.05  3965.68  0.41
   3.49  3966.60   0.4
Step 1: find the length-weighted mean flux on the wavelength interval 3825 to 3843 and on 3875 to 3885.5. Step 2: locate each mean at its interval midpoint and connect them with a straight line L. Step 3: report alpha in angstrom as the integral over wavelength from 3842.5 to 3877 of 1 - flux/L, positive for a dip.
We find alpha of 2.5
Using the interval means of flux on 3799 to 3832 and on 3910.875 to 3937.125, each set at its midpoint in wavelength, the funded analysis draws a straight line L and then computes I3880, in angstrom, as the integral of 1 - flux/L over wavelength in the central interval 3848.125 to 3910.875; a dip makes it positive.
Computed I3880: 4.6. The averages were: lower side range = 4.92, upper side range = 5.25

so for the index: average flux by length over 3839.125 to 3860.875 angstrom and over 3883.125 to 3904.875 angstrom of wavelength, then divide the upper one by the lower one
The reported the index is 1.18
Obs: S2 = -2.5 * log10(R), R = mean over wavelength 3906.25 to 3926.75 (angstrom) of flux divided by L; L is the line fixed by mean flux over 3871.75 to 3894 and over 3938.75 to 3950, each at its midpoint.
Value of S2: -0.22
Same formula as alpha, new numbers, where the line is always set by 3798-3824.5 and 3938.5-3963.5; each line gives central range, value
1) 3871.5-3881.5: 0.59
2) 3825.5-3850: 0.40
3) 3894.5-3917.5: -0.86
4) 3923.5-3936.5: -0.79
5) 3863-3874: 0.77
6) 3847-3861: 2.47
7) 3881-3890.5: -0.03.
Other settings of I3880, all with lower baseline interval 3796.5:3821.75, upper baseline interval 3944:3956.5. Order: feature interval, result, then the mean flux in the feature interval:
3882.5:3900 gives 0.5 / 4.97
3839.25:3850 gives 1.1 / 4.51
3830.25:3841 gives -0.2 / 5.11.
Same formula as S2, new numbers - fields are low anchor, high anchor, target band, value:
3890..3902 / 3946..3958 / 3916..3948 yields 0.169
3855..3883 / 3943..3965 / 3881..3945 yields 0.013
